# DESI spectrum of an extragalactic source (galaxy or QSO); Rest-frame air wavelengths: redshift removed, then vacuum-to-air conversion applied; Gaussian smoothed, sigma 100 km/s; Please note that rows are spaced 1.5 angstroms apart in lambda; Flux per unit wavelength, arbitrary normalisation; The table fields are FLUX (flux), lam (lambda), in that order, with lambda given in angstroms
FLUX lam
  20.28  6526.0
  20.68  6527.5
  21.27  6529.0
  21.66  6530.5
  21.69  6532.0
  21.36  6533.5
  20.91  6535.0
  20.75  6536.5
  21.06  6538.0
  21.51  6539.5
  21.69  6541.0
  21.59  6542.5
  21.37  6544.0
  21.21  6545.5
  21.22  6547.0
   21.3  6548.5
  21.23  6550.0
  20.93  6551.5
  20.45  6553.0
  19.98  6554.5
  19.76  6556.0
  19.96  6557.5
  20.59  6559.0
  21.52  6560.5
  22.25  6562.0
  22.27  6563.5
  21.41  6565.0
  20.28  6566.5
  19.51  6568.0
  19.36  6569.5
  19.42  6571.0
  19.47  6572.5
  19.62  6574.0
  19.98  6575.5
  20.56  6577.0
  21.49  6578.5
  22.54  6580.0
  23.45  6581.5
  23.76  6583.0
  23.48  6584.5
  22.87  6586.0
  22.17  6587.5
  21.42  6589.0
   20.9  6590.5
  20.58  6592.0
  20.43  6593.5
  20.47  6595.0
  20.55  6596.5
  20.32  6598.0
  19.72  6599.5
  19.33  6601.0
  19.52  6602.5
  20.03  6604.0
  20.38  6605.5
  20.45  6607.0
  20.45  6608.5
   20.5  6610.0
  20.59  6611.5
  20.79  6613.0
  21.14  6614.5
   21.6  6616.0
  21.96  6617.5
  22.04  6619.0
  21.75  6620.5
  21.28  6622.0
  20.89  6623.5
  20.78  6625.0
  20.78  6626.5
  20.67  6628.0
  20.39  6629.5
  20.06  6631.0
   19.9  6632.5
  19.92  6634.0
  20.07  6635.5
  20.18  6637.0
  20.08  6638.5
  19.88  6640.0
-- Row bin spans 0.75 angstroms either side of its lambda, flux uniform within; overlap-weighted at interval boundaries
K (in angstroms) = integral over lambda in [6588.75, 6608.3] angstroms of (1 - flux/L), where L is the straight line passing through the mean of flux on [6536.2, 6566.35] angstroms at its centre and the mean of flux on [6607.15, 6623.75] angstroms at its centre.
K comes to 0.8 angstroms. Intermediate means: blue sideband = 21.1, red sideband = 21.2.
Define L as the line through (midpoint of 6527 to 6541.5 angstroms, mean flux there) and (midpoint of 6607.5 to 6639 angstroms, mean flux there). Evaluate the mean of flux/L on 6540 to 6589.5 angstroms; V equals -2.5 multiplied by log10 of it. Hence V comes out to 0.00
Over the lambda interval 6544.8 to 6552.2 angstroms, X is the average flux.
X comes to 21.2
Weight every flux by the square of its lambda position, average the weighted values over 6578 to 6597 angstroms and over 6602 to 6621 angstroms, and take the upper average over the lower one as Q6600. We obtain 0.96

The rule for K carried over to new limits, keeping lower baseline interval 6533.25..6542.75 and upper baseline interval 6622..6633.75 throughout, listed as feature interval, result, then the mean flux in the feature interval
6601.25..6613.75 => 0.23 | 20.3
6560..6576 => 0.42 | 20.5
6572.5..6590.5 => -0.78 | 21.8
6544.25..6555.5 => 0.13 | 20.9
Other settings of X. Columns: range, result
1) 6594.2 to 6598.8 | 20.4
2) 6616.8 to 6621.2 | 21.9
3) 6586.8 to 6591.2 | 21.5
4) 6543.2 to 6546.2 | 21.3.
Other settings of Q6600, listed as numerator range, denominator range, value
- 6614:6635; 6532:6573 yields 1.03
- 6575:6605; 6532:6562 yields 1.02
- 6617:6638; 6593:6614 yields 1.03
